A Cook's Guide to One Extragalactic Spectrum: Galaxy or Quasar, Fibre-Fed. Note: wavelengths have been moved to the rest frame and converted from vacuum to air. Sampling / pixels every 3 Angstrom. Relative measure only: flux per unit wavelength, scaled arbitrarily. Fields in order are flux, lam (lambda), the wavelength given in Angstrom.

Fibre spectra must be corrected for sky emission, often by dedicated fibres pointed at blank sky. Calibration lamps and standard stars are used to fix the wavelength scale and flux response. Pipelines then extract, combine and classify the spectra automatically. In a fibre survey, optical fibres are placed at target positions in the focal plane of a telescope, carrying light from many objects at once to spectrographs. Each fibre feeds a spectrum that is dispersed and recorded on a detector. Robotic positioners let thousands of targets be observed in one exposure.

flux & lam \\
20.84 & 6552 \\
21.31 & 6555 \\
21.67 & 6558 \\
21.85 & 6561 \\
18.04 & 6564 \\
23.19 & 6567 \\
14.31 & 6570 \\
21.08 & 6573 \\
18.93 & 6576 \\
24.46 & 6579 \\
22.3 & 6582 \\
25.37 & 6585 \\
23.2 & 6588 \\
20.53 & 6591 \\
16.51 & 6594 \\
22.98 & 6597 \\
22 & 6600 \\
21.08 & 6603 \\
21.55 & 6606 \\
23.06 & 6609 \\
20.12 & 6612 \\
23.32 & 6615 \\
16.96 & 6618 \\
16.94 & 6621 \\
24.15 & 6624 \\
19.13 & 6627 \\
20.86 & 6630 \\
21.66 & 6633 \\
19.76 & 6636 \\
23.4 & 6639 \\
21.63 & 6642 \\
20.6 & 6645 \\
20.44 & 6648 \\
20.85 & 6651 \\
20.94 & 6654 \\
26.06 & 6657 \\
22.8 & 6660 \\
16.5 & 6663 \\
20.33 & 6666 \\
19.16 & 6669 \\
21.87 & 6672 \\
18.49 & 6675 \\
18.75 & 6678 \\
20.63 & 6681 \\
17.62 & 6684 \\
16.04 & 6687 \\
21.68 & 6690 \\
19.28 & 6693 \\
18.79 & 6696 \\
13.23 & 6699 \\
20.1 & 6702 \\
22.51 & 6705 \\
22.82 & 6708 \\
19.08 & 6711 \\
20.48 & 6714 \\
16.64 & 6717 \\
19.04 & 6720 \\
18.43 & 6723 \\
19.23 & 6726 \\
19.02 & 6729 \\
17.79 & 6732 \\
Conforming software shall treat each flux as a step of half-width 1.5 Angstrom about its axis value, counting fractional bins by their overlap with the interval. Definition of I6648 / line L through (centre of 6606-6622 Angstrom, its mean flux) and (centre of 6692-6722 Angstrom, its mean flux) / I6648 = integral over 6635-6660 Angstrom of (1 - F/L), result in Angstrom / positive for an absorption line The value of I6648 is -2.4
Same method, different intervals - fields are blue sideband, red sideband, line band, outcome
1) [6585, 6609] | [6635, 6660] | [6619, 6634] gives 0.90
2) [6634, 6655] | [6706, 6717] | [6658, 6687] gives 1.78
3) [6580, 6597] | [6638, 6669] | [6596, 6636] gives 1.04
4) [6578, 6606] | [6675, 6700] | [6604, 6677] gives -2.62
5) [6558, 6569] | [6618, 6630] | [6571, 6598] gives -1.44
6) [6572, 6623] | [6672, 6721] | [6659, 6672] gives -0.01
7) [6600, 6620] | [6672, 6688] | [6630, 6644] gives -0.97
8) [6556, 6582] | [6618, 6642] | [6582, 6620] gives -1.40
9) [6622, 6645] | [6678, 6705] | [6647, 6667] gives -0.89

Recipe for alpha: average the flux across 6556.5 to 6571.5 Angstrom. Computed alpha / 19.8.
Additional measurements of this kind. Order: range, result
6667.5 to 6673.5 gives 20.5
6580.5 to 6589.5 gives 23.6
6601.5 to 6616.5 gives 21.8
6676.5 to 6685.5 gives 19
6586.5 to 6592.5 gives 21.9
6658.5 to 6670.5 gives 19.7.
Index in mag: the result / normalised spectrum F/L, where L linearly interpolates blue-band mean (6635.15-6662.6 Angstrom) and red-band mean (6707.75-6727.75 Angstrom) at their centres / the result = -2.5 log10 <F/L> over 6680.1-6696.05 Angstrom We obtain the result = 0.07 mag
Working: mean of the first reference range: 21.7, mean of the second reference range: 19.2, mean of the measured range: 19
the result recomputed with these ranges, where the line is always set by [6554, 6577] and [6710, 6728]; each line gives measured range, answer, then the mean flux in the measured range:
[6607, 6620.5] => -0.05 mag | 20.6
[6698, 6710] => -0.05 mag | 19.9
